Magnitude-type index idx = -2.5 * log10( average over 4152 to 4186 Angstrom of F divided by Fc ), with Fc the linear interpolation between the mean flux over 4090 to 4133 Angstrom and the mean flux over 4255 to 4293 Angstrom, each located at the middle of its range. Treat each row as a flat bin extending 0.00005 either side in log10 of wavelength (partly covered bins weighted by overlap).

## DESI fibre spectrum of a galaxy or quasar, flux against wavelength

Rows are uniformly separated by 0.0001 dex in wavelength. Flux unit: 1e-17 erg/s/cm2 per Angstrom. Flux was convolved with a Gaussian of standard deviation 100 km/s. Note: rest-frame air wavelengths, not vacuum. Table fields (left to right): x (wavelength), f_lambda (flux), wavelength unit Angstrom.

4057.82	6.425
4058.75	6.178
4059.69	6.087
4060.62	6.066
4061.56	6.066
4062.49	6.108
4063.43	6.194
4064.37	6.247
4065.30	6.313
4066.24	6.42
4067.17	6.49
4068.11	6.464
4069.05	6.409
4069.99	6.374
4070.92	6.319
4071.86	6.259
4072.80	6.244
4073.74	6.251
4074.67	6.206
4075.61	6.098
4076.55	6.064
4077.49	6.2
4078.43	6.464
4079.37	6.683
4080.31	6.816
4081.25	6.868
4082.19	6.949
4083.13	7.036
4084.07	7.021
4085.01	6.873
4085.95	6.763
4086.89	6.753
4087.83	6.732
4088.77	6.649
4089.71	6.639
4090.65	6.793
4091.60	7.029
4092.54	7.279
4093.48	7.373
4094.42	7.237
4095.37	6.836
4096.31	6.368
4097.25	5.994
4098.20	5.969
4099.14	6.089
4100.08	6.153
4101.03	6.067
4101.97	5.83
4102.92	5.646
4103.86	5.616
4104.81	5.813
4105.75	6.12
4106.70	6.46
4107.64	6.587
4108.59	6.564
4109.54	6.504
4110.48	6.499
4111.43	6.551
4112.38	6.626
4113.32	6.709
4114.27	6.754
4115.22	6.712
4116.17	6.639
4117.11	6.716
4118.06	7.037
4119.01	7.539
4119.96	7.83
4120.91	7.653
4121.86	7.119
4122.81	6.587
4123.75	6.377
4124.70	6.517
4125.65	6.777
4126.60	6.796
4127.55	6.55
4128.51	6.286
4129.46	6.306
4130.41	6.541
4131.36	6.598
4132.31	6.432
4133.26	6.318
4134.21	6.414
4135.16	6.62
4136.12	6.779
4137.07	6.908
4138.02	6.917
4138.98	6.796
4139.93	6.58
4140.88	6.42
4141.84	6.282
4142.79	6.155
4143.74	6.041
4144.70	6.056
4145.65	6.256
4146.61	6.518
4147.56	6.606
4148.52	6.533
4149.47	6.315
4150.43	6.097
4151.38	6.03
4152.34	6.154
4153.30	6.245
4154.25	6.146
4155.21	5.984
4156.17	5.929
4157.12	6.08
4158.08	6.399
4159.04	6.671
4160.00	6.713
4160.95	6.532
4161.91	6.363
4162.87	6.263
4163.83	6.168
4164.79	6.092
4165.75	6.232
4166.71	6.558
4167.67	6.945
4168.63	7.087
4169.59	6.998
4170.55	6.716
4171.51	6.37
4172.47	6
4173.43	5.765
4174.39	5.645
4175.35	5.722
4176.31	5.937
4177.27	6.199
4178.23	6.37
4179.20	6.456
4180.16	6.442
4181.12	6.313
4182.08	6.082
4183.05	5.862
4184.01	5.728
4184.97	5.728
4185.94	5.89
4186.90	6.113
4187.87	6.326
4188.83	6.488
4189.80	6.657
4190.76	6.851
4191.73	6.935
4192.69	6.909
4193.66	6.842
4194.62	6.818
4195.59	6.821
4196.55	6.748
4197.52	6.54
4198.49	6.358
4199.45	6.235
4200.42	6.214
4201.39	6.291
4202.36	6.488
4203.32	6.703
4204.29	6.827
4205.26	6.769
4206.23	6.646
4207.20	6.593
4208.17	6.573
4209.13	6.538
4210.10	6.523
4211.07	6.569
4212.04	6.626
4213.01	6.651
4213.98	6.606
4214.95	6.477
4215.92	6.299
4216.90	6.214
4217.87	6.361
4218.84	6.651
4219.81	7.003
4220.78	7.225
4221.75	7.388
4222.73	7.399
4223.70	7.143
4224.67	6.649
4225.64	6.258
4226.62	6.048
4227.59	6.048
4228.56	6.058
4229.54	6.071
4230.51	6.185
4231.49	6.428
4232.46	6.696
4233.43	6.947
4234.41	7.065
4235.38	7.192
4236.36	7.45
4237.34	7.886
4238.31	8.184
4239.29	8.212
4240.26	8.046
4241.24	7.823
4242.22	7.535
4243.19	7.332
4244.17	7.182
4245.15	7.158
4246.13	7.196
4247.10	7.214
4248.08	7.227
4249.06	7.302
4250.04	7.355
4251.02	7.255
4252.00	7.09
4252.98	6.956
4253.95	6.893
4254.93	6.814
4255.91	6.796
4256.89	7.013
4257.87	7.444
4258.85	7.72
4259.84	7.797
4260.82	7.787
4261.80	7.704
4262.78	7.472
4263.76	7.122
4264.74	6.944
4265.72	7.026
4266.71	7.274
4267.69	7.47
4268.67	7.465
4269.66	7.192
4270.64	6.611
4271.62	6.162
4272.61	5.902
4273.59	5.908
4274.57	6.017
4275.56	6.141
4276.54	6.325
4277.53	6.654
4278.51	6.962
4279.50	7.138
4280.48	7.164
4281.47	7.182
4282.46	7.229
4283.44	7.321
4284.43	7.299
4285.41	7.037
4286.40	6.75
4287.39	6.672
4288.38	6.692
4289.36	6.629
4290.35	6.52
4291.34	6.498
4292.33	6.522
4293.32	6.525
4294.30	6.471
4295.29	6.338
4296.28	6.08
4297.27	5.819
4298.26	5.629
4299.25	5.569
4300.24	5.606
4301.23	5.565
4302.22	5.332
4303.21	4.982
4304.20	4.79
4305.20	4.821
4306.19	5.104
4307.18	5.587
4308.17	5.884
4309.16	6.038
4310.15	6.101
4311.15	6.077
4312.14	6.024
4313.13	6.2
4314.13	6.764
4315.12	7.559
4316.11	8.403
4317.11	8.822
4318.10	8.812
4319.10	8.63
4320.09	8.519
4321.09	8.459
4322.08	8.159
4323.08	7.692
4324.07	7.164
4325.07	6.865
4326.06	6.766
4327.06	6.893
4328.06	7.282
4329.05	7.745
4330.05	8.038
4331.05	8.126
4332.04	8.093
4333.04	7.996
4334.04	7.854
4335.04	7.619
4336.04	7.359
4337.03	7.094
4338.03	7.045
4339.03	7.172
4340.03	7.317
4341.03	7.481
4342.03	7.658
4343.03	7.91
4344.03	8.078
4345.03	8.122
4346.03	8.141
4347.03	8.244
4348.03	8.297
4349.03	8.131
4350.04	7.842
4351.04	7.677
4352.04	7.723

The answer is 0.08 mag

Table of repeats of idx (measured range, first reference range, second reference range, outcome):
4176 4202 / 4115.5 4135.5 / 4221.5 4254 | 0.09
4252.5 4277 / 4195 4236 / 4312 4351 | 0.02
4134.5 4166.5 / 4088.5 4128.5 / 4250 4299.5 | 0.05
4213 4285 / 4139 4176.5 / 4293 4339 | -0.06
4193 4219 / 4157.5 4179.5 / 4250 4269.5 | 0.03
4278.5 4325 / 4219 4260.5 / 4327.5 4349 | 0.13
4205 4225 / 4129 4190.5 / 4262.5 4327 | -0.04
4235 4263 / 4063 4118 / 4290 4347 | -0.09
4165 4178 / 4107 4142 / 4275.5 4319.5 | 0.05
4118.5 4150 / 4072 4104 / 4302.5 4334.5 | 0.00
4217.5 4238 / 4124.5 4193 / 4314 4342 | 0.02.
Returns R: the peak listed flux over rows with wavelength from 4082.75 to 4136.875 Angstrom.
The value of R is 7.83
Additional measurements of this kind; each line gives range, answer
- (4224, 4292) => 8.212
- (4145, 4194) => 7.087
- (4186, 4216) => 6.935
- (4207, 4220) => 7.003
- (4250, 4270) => 7.797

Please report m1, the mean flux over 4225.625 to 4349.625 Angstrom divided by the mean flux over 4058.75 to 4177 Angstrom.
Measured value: 1.09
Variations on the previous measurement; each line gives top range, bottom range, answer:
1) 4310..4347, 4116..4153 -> 1.15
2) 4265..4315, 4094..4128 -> 0.97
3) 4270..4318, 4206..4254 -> 0.92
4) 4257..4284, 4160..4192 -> 1.11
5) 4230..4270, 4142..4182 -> 1.16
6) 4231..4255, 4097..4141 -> 1.12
